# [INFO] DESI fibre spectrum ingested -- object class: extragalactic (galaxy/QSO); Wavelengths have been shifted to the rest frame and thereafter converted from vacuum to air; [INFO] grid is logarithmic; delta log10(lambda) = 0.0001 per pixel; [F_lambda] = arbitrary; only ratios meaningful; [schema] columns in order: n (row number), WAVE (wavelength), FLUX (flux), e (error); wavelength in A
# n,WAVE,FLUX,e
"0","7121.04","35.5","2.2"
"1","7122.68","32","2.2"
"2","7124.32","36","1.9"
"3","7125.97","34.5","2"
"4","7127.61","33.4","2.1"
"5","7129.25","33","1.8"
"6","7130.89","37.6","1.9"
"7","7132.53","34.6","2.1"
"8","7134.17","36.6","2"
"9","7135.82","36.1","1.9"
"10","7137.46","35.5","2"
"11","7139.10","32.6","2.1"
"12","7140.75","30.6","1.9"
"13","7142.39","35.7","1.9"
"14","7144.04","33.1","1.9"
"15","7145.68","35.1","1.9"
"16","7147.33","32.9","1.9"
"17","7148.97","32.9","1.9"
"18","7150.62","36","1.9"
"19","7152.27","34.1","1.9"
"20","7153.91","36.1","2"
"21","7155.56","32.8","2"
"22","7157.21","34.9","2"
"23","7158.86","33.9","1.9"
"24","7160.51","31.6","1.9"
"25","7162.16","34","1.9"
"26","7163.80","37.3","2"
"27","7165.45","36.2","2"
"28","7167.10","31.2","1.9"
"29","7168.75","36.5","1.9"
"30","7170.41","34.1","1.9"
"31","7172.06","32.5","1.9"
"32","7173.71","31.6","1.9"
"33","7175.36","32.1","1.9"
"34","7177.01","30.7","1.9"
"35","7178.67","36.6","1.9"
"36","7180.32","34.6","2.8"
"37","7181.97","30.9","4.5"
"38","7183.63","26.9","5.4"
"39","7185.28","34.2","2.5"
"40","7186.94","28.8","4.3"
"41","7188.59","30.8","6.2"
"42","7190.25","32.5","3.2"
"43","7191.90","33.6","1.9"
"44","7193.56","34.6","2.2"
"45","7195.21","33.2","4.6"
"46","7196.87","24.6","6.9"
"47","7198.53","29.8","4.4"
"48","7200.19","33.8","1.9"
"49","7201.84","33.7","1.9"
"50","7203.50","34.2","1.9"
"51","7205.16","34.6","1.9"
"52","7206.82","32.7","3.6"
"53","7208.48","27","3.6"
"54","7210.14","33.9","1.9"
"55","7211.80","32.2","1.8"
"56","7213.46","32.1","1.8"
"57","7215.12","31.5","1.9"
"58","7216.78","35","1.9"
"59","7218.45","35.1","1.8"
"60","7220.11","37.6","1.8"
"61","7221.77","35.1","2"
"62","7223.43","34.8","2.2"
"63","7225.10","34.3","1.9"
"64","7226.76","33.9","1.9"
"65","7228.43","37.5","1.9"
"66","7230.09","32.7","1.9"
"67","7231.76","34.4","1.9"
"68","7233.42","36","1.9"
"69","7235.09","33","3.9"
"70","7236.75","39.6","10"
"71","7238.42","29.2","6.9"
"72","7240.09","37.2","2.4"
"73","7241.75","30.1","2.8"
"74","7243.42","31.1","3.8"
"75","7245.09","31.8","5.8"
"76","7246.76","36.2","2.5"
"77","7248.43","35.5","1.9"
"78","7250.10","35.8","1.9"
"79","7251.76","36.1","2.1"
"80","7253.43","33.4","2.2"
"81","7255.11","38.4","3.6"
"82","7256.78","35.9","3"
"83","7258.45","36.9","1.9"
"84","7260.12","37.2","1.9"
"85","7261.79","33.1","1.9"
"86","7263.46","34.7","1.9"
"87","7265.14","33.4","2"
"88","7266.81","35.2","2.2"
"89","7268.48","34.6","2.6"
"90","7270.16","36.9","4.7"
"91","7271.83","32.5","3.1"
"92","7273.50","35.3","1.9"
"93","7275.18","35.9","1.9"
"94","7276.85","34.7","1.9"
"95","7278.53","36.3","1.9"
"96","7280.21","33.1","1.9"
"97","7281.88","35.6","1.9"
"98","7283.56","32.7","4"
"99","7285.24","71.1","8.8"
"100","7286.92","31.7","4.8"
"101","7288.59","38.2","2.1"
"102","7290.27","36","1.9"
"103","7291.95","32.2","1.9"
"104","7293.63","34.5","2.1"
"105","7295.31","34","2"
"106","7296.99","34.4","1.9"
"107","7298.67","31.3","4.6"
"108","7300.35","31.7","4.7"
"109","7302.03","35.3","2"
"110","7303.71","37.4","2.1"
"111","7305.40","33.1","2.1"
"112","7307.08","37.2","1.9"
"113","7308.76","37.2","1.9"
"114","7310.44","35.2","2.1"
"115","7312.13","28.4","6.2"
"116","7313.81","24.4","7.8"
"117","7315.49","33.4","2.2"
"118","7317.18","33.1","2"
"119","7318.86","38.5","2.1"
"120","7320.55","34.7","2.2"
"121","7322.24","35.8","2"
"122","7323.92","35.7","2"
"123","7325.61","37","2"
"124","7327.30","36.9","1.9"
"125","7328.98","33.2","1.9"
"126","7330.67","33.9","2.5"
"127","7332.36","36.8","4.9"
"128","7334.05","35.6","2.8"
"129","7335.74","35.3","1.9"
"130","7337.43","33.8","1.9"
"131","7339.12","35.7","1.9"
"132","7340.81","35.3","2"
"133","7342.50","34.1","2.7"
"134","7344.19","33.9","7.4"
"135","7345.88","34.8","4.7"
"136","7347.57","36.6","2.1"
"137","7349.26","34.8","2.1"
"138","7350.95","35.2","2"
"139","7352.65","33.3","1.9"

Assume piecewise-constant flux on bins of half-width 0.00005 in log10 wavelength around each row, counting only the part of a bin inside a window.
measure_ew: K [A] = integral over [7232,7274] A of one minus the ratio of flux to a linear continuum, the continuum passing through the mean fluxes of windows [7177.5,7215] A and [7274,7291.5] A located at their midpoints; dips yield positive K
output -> 1.6 A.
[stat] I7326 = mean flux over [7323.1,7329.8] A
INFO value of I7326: 35.7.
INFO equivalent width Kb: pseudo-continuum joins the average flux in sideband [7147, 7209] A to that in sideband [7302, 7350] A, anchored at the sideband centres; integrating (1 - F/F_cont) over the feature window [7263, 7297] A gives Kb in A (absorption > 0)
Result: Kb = -2.2 A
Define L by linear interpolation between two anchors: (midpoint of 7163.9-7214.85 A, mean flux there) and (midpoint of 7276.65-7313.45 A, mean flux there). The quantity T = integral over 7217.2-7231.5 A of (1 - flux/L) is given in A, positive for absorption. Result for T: -0.7 A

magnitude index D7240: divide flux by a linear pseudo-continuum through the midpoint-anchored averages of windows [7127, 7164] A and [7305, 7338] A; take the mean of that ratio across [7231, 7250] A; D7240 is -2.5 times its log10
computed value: 0.011 mag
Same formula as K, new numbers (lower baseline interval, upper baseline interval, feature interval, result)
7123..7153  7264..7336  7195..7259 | 1.98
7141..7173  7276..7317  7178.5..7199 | 1.76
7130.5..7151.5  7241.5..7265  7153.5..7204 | 2.60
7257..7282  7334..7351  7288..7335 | 0.75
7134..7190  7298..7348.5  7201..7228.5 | 0.06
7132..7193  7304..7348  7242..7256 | -0.21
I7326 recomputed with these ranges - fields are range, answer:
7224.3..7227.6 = 34.1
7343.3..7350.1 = 35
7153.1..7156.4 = 34.4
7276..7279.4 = 35.5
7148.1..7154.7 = 34.8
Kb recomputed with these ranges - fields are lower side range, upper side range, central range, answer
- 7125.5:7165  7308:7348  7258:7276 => -0.3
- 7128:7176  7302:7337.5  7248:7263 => -0.6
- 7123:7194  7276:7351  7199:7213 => 0.6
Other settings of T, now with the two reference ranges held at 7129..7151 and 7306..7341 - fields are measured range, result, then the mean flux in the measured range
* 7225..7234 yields -0.1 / 34.8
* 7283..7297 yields -1.7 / 38.6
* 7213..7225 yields 0.0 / 34.5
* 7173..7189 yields 1.3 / 31.7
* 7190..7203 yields 0.9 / 32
